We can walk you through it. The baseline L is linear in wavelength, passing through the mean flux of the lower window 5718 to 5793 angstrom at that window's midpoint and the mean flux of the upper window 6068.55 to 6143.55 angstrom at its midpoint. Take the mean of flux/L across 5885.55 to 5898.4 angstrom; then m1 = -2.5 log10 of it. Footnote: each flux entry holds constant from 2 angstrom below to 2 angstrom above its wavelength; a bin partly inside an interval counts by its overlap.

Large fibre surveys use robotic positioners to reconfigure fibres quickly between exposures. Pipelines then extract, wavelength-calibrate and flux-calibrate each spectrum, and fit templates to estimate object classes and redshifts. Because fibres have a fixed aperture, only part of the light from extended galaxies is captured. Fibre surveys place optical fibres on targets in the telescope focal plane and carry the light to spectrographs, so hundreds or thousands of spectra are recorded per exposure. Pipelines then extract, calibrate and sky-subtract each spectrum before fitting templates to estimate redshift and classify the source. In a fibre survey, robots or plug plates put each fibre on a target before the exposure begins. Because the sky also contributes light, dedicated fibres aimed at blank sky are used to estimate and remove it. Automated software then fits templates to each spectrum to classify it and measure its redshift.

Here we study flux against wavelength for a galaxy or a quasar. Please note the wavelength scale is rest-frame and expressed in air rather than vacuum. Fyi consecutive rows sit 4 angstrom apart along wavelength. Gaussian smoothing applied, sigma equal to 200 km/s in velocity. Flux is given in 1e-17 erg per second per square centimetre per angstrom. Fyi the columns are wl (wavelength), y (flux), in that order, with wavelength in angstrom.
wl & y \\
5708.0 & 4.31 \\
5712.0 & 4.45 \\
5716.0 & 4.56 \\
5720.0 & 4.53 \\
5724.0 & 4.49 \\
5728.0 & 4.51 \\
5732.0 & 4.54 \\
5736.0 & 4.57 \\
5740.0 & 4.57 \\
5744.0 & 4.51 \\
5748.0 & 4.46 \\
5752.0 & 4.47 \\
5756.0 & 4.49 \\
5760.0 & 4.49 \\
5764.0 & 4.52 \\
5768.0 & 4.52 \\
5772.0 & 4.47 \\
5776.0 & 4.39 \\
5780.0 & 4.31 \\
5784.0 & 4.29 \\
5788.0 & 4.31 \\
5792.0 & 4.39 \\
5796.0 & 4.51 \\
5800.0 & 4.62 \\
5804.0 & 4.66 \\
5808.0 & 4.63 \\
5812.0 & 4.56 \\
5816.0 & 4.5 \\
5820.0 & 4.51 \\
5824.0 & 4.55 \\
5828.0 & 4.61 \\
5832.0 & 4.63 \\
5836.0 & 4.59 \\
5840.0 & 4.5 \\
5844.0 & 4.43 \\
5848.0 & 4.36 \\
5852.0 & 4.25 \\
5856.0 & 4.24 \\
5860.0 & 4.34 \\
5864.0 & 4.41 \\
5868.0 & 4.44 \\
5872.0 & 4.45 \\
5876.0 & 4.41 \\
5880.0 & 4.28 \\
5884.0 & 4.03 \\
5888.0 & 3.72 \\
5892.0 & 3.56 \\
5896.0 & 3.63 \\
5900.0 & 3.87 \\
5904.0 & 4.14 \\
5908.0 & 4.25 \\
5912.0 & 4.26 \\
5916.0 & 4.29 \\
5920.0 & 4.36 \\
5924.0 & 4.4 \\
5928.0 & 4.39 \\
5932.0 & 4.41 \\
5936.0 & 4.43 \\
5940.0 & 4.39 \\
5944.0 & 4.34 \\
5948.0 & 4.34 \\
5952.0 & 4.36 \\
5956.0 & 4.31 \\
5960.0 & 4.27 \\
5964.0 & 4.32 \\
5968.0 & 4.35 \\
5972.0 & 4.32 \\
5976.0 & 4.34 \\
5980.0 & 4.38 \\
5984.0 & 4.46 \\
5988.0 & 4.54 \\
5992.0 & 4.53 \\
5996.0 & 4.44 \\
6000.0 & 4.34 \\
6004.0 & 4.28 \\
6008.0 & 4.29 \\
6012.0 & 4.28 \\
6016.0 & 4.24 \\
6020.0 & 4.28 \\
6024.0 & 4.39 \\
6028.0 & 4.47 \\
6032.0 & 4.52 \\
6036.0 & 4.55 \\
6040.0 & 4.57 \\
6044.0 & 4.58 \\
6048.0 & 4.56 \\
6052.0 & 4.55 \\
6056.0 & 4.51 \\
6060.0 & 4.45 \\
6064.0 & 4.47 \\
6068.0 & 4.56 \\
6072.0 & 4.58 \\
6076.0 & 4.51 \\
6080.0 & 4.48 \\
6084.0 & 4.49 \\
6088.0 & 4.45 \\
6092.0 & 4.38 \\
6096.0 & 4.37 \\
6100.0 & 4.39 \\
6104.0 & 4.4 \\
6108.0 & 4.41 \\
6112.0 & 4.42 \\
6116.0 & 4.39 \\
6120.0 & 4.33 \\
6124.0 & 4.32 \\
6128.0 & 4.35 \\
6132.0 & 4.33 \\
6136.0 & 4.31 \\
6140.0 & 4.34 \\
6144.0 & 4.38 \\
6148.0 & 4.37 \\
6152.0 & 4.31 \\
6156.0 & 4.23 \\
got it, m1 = 0.21 mag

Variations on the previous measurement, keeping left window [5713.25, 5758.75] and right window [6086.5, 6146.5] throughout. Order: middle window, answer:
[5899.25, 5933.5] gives 0.043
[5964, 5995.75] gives 0.003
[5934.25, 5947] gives 0.014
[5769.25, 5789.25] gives 0.034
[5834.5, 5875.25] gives 0.018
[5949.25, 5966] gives 0.029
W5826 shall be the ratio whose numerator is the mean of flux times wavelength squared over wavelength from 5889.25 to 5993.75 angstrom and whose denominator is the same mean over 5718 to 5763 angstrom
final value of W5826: 1.02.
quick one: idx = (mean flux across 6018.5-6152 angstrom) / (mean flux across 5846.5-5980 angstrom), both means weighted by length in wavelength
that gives 1.04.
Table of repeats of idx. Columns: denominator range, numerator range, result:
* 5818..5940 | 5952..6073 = 1.03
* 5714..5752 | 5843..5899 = 0.92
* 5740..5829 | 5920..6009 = 0.97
